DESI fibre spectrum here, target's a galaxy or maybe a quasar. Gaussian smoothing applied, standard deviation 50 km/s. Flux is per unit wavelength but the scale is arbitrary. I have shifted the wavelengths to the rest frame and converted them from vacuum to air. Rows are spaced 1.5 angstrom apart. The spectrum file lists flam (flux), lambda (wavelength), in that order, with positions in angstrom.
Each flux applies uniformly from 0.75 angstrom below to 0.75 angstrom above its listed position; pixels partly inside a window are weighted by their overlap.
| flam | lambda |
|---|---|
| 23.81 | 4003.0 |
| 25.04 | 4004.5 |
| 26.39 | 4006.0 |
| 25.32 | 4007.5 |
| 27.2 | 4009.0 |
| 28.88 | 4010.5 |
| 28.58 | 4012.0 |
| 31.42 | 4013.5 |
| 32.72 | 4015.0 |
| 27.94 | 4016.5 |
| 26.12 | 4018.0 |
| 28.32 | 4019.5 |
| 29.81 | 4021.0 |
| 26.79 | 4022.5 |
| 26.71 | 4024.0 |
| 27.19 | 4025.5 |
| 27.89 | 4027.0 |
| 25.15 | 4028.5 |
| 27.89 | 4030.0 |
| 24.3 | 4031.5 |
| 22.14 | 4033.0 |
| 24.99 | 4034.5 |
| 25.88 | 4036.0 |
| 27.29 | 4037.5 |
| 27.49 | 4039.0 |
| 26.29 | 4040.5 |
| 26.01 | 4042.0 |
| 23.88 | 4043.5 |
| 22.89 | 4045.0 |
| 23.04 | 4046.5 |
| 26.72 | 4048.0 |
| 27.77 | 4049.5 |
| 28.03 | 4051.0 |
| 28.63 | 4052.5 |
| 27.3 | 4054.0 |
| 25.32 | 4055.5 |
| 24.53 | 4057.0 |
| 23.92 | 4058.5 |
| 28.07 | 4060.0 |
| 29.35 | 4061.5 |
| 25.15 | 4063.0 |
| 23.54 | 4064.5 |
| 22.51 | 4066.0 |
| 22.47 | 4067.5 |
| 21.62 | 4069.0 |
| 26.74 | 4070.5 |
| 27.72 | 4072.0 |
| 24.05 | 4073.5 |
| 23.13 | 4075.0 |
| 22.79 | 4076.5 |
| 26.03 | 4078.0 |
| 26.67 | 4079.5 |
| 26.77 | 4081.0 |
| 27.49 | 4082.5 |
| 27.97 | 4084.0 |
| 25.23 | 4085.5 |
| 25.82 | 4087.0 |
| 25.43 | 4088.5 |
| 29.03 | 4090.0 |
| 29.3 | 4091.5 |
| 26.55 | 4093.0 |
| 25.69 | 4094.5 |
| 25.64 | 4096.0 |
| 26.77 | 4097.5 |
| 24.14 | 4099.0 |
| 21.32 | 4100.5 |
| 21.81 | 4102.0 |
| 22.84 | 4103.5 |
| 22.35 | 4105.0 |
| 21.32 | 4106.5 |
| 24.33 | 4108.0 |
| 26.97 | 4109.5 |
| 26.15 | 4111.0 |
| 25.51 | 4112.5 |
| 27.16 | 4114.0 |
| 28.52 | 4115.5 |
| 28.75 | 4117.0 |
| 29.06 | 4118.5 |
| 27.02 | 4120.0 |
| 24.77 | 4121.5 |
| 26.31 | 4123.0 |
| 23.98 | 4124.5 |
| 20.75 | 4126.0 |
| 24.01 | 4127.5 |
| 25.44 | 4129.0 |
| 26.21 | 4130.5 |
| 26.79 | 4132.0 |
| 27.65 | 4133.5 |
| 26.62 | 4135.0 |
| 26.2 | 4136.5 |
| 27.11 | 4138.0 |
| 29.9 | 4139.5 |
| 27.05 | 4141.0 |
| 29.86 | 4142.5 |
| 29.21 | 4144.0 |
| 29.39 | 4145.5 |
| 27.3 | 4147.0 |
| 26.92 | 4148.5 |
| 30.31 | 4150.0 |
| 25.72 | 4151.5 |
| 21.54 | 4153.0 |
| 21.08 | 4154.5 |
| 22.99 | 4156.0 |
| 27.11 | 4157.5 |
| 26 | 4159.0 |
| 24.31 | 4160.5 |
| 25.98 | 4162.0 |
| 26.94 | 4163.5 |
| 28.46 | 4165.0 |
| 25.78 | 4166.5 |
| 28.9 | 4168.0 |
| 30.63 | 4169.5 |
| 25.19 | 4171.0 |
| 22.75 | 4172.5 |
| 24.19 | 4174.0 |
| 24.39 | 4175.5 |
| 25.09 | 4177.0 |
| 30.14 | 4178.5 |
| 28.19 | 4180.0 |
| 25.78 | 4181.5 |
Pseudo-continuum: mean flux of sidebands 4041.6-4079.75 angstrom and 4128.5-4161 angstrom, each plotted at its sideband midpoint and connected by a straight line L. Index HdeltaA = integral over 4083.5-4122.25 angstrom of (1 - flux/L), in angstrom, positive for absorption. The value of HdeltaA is 0.31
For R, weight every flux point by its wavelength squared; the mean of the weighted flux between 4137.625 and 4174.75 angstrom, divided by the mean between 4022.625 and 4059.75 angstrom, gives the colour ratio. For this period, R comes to 1.08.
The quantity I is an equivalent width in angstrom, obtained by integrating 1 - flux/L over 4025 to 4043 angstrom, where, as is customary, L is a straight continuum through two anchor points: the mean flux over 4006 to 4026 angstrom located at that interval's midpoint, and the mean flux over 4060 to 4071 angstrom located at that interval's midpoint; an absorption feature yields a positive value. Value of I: 0.6 angstrom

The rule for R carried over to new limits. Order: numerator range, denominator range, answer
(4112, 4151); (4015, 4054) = 1.07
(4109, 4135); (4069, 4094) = 1.02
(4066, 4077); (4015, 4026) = 0.88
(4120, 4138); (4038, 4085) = 1.03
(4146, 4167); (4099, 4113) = 1.12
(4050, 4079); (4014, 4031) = 0.93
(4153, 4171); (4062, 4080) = 1.11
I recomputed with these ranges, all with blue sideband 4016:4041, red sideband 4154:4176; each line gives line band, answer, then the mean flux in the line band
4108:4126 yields -0.3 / 26.4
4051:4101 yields 1.1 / 25.7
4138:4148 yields -1.1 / 28.6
